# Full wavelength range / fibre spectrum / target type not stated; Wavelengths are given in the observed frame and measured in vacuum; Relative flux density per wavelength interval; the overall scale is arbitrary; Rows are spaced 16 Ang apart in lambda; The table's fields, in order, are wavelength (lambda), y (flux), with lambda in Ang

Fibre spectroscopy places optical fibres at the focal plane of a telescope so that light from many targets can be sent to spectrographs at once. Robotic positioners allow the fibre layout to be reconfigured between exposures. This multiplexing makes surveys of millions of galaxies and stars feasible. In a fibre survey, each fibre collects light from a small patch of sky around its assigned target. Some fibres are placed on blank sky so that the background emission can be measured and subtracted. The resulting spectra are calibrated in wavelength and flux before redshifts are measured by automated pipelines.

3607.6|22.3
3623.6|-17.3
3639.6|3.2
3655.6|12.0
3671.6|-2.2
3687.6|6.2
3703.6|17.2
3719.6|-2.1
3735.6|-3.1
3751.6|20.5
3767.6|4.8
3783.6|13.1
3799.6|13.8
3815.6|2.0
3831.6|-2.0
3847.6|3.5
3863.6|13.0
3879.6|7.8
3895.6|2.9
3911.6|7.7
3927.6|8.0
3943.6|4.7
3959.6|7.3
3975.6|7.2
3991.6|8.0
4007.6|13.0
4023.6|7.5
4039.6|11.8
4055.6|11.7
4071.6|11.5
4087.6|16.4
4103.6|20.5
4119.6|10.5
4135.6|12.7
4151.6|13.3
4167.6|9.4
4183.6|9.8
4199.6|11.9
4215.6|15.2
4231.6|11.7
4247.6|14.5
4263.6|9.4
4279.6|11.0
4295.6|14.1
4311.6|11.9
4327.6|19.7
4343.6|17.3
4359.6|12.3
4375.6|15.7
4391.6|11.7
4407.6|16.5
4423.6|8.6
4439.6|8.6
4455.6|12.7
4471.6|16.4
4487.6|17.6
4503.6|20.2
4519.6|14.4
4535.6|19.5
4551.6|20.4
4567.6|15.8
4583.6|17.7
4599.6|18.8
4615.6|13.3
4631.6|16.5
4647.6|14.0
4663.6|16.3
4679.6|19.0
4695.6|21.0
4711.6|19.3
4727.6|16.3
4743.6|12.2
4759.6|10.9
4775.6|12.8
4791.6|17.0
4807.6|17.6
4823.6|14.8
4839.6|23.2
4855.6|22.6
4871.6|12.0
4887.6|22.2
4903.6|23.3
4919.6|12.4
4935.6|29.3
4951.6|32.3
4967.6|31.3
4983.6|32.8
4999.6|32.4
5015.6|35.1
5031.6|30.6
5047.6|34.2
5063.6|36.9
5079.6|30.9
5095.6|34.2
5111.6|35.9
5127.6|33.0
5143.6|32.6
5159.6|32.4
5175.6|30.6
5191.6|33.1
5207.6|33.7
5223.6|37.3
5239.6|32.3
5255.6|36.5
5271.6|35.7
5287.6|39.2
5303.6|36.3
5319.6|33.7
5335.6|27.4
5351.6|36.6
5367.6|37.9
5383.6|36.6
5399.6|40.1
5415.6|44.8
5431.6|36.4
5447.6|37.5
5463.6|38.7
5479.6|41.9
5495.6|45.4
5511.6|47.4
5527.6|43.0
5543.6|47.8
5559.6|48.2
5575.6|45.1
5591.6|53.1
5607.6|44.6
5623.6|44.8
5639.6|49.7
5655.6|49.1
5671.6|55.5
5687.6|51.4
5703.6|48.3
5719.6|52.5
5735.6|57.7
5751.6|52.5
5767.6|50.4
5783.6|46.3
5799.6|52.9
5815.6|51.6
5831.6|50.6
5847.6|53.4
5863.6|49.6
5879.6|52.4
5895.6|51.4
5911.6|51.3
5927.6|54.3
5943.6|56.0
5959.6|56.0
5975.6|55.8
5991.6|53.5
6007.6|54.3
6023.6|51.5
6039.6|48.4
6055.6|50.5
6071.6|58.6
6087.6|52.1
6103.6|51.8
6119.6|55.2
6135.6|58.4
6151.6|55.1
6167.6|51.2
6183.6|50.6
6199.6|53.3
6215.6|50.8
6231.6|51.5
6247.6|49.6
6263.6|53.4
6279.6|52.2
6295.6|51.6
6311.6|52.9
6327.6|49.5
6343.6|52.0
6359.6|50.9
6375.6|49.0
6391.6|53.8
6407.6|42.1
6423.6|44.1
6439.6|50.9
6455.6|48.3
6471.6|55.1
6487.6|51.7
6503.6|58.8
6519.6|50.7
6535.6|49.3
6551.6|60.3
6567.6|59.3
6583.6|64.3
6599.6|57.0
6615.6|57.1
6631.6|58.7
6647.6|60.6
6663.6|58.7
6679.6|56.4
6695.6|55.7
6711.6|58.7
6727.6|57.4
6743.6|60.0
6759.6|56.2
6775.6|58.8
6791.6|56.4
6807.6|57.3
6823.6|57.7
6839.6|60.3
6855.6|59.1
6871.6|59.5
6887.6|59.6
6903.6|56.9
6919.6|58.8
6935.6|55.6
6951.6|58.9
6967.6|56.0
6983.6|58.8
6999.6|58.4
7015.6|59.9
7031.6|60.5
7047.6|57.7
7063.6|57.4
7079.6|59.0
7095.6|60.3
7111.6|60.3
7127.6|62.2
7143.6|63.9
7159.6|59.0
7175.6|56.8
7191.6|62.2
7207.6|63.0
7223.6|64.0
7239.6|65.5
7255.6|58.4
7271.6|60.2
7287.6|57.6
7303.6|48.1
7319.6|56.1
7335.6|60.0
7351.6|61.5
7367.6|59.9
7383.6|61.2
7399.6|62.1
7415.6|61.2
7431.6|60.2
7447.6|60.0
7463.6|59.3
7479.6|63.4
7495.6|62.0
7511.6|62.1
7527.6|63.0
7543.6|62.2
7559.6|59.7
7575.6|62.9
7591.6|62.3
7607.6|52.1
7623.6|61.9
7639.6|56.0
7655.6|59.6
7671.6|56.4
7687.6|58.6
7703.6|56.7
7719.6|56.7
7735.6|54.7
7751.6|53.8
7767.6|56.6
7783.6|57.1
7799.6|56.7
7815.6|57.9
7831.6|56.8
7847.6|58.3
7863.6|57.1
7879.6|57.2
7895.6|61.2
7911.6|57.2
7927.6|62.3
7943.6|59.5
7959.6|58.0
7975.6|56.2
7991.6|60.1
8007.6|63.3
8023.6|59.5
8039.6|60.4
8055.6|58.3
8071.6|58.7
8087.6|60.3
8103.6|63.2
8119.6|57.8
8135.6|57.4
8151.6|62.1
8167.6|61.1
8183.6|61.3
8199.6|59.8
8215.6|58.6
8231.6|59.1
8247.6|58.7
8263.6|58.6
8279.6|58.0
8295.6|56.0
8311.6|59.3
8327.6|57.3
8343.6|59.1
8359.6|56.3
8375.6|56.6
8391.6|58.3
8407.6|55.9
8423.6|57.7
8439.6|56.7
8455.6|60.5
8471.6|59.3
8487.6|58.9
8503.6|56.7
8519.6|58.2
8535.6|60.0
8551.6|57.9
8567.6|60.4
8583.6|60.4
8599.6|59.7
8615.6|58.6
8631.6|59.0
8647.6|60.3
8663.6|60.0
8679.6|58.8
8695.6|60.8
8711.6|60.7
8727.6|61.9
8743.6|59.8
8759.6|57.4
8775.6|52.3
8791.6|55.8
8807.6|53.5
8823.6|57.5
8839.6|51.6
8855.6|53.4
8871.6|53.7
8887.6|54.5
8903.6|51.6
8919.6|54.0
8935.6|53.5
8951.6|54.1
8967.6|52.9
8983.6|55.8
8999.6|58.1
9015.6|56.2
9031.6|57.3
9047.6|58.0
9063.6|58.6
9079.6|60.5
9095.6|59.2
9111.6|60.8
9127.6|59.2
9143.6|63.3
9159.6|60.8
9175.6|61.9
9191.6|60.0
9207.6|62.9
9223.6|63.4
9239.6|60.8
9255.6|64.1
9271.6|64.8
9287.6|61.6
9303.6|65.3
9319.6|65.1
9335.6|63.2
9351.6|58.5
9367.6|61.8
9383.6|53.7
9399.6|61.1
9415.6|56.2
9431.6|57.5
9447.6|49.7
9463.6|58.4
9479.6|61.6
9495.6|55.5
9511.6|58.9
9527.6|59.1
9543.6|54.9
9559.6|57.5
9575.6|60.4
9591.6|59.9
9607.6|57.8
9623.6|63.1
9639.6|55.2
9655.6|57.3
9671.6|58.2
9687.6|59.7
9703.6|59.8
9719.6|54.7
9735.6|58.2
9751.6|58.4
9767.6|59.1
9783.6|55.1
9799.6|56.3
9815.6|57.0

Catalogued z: 0.239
